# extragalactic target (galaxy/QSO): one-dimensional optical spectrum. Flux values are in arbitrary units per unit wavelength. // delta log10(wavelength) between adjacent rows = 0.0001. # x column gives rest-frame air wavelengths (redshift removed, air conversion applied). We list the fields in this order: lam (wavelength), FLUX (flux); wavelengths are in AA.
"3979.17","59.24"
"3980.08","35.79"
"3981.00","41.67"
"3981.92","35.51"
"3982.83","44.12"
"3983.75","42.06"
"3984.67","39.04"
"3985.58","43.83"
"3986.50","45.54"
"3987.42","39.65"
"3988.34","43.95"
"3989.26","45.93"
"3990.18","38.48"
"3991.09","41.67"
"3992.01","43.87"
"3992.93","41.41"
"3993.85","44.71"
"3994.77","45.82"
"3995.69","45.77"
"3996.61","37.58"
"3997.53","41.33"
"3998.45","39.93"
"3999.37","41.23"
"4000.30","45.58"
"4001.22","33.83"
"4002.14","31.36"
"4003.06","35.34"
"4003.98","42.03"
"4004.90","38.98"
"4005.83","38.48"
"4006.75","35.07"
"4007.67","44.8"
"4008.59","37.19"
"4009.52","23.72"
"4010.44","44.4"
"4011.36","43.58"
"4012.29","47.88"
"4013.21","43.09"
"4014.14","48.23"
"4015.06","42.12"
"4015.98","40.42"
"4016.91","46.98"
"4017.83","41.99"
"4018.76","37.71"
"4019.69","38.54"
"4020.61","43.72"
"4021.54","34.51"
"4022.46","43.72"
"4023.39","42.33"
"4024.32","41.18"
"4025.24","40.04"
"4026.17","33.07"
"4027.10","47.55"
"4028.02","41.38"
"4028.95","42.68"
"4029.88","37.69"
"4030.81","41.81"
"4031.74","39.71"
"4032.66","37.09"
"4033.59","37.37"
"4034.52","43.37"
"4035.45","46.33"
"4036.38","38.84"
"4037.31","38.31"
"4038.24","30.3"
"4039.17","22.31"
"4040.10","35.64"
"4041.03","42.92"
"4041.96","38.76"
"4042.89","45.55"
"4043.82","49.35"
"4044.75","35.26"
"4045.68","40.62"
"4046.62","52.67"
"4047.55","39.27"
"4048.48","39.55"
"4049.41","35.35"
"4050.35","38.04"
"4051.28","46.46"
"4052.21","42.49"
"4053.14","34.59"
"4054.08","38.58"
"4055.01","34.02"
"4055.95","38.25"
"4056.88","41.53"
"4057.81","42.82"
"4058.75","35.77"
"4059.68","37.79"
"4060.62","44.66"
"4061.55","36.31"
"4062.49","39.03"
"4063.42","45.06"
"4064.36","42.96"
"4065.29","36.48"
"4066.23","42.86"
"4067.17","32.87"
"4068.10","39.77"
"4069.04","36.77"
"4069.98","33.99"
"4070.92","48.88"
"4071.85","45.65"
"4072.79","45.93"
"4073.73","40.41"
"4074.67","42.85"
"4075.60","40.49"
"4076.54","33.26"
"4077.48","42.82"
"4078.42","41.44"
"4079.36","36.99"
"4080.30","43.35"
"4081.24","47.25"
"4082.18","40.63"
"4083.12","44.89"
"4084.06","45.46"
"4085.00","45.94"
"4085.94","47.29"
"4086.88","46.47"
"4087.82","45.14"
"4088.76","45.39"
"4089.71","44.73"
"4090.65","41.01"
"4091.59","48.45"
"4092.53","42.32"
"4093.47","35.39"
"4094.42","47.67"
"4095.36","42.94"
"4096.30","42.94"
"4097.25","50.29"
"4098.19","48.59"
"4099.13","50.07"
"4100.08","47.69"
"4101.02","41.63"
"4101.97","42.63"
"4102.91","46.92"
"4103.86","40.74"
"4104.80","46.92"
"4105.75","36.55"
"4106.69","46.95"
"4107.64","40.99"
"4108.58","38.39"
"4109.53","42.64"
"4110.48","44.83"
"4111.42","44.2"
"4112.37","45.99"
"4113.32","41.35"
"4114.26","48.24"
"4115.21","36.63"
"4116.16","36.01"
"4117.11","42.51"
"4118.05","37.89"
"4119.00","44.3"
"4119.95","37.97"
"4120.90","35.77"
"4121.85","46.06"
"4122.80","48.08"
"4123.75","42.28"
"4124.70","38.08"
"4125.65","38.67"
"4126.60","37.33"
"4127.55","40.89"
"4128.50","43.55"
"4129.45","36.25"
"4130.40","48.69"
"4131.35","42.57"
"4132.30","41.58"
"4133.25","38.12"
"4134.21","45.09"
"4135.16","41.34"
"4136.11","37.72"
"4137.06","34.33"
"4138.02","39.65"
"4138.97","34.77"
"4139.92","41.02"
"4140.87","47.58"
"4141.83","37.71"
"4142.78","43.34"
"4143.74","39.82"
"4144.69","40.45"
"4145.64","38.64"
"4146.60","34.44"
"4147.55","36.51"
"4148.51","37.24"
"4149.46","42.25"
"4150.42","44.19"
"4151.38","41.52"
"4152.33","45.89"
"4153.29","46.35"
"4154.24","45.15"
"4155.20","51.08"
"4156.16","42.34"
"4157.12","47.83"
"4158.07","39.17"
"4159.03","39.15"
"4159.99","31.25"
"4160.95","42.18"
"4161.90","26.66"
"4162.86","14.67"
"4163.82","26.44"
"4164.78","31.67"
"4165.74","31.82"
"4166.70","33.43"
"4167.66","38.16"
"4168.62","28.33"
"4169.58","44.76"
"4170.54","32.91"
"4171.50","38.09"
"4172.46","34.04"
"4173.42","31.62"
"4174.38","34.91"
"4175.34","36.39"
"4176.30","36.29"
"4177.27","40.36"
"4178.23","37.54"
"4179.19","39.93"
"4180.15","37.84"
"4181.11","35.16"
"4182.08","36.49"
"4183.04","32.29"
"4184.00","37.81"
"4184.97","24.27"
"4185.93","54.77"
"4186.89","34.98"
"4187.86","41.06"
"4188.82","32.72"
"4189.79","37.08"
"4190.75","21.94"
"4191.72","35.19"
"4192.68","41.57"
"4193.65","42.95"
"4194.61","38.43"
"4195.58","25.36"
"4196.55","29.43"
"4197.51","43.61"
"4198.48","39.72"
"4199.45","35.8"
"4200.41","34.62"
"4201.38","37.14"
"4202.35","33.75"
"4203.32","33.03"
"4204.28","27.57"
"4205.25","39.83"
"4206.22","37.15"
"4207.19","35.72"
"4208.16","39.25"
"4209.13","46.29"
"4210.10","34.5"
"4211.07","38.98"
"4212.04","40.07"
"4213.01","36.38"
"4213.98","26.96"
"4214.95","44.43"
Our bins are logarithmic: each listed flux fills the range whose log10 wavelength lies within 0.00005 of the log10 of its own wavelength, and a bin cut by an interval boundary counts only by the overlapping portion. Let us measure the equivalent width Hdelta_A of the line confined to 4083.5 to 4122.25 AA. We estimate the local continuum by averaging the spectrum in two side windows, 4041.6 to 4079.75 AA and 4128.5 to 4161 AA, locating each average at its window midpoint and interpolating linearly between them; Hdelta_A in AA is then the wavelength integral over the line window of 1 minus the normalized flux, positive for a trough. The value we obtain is -2.6 AA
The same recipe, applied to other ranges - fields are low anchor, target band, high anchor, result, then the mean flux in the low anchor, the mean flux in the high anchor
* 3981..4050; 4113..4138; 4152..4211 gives -1.9 AA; 40.6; 36.5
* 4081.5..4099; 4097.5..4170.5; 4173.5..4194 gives 1.2 AA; 44.9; 36.6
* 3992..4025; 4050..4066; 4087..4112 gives 1.1 AA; 40.7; 44.1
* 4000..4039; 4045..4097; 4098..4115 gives 1.0 AA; 39.9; 44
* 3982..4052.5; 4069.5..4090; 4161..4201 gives -2.5 AA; 40.7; 35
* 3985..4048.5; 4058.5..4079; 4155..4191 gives -0.7 AA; 40.7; 35.7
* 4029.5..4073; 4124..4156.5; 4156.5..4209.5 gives -3.6 AA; 39.7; 35.6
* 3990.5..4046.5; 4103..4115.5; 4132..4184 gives -1.3 AA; 40.3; 37.9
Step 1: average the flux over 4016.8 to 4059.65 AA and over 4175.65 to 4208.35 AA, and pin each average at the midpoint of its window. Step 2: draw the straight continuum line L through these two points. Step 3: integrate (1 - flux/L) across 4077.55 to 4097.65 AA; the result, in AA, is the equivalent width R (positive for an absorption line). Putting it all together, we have -2.8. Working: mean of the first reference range 39.8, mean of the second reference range 36.2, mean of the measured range 44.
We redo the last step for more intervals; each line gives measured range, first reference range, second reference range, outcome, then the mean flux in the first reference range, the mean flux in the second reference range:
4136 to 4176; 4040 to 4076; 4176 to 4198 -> -0.3 AA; 40.6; 36.4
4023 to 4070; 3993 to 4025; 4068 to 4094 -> 2.4 AA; 40.7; 42.6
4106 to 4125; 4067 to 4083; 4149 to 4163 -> -0.5 AA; 41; 40.6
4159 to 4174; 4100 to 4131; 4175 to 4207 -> 2.1 AA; 42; 36.1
